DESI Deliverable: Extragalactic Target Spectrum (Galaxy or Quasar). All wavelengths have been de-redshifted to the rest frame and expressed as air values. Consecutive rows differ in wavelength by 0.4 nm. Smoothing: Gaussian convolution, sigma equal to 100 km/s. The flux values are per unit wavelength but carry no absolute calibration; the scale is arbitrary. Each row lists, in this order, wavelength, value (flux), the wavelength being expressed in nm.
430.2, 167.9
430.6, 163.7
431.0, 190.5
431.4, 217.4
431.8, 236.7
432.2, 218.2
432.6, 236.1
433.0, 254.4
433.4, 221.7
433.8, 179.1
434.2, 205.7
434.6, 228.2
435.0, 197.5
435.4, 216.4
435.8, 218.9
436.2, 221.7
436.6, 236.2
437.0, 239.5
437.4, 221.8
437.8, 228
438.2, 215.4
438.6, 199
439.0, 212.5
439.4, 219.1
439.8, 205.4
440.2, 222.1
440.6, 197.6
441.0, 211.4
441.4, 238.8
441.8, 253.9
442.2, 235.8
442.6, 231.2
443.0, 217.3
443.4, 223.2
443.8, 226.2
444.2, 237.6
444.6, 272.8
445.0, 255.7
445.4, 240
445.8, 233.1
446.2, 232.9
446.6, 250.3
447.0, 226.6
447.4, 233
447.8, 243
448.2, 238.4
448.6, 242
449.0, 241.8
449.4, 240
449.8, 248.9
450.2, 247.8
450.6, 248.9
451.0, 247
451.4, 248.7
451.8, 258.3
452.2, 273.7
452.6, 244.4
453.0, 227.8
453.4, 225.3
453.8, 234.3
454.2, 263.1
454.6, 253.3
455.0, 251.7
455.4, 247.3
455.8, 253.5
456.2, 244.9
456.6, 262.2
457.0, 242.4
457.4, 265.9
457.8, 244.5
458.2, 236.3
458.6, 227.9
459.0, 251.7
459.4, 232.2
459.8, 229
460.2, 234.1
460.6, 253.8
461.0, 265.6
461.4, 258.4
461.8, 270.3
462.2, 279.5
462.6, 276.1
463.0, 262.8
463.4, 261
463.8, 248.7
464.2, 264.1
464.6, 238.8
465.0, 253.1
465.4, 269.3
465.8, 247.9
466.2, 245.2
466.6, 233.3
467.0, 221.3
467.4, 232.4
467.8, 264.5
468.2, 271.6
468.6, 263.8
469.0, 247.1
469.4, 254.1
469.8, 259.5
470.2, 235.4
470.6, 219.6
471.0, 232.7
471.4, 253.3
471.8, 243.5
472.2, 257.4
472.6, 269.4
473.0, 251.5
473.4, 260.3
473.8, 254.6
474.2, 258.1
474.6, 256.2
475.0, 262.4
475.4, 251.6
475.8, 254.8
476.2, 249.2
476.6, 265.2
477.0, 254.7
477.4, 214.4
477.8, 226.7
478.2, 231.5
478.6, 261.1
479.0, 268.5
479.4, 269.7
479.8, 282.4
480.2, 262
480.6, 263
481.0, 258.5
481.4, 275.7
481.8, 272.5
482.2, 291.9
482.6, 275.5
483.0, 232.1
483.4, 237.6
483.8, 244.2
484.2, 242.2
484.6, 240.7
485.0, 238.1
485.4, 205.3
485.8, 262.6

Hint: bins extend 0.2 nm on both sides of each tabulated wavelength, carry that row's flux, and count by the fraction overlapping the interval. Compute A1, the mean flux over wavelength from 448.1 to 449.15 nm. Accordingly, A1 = 241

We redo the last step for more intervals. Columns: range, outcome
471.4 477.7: 253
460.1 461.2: 253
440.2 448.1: 234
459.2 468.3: 253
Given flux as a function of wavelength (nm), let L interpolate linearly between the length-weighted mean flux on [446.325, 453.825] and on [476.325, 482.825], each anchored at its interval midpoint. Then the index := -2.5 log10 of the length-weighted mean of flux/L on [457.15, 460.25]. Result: 0.03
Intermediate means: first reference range 243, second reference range 261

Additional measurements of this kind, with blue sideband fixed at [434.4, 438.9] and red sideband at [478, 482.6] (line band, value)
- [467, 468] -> 0.046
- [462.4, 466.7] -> -0.021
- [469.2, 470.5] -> 0.037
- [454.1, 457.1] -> -0.052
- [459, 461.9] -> -0.012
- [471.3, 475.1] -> 0.013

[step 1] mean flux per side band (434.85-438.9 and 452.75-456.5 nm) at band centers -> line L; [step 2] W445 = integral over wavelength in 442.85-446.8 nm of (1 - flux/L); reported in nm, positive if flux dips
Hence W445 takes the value -0.140 nm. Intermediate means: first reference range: 220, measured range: 239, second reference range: 245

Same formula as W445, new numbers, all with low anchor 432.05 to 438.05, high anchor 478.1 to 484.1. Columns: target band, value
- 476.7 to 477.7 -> 0.08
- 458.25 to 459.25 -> 0.01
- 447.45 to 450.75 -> -0.13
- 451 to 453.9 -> -0.10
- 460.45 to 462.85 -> -0.22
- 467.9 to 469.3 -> -0.05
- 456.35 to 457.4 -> -0.06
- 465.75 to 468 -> 0.08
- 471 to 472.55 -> 0.02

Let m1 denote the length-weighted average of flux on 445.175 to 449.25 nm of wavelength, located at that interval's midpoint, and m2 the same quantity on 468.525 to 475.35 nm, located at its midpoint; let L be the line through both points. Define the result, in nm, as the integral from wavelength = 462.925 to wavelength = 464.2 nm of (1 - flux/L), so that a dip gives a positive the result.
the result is -0.06 nm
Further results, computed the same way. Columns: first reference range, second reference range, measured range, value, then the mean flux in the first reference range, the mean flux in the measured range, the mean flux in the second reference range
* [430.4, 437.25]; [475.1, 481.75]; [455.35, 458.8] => -0.15 nm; 217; 247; 256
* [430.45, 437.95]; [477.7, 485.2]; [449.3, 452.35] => -0.27 nm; 218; 252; 257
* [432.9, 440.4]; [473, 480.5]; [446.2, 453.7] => -0.44 nm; 218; 243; 255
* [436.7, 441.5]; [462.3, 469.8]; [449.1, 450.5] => -0.08 nm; 217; 246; 254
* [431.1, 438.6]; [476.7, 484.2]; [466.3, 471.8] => 0.05 nm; 221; 245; 257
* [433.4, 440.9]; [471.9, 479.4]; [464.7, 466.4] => -0.07 nm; 215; 253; 253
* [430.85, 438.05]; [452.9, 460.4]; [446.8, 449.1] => -0.03 nm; 221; 237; 244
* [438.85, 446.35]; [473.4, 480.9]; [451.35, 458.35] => -0.29 nm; 230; 249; 255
